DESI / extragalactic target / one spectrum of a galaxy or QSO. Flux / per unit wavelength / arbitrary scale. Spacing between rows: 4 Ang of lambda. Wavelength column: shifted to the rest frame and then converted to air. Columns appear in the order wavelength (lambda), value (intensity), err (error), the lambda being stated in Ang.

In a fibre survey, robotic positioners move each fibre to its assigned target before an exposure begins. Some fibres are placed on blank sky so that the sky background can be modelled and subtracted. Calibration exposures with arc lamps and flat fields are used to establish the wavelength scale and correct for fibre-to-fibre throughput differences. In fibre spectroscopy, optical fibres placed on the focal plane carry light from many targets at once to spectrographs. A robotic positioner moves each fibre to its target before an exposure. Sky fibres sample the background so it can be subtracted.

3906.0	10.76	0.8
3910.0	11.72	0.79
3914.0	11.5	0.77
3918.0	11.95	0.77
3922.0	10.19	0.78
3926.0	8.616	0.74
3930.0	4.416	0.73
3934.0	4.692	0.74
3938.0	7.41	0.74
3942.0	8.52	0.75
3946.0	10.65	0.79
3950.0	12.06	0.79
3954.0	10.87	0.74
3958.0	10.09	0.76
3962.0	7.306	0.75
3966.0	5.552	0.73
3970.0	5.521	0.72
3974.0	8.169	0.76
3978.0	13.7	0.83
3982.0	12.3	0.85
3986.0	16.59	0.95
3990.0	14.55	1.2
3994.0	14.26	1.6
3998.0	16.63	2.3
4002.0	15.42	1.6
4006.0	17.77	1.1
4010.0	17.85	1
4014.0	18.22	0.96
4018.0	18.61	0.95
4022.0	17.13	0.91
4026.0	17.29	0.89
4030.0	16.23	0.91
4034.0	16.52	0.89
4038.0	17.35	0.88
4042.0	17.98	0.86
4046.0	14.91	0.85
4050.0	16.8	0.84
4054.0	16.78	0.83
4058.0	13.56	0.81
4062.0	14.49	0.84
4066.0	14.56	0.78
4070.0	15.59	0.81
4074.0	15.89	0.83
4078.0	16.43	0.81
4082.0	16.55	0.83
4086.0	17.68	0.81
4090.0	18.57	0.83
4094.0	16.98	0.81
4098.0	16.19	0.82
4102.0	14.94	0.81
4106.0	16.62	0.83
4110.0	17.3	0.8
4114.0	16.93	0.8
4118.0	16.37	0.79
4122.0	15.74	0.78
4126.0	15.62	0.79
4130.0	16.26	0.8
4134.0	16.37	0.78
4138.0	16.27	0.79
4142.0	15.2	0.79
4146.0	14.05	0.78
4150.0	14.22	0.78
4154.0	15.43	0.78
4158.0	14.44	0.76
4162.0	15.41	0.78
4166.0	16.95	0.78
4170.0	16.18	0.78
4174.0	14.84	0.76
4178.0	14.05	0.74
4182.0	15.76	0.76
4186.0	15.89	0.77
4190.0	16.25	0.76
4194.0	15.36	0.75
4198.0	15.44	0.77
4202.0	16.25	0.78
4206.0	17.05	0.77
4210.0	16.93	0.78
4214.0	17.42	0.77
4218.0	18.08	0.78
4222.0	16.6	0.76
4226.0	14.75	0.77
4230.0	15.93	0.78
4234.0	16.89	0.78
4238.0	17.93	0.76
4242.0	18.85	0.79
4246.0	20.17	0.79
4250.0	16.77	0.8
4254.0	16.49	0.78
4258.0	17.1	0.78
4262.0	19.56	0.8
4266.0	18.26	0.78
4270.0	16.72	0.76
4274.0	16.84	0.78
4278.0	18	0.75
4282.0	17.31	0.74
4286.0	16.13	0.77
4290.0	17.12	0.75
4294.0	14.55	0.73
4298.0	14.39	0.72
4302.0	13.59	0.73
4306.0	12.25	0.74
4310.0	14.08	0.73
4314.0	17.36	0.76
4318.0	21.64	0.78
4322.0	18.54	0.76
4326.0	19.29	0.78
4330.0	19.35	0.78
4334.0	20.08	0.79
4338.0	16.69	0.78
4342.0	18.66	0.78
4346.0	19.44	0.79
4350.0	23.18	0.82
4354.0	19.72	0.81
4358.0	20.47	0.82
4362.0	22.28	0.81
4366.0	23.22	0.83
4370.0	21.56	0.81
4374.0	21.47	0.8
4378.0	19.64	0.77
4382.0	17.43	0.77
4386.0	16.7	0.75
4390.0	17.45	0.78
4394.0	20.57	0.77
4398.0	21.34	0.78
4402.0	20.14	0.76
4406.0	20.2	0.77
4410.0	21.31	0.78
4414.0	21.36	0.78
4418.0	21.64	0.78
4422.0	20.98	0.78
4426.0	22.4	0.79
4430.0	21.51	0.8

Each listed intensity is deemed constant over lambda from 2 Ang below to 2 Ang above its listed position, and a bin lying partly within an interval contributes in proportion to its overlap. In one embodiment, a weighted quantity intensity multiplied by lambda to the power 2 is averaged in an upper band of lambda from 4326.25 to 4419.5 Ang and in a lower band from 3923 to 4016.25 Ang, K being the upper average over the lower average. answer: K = 2.14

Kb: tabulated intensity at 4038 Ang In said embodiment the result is 17.35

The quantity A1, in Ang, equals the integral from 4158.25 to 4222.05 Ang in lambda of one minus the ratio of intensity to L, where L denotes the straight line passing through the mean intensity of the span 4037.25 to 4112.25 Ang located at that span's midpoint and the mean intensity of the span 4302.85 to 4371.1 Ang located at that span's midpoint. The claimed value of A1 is 5.26 Ang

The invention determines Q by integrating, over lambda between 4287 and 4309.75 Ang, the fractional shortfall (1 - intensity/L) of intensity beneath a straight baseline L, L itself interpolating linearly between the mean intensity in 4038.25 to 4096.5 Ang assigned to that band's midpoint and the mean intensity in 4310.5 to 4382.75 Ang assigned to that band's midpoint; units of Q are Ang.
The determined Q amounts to 5.7 Ang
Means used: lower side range 16.2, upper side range 19.9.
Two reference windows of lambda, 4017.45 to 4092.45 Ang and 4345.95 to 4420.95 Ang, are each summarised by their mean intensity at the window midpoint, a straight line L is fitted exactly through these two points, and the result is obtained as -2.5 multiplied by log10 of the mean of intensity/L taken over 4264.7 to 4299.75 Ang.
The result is 0.162 mag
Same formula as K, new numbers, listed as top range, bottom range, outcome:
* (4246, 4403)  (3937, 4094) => 1.48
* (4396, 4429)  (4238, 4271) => 1.26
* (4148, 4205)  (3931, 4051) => 1.27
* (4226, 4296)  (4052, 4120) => 1.16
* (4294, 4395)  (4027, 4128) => 1.30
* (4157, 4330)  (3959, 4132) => 1.19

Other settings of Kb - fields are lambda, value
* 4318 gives 21.64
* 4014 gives 18.22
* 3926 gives 8.616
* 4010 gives 17.85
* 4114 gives 16.93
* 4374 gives 21.47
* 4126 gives 15.62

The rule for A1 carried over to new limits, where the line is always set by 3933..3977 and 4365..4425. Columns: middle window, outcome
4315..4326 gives -0.8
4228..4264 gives -3.2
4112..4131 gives -4.7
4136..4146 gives -1.4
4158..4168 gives -1.3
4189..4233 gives -2.9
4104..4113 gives -3.1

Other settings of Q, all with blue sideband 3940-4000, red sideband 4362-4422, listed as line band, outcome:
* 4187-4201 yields 0.26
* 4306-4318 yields 1.62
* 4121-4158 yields -1.43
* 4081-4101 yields -4.86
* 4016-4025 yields -4.11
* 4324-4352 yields -0.48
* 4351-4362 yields -0.66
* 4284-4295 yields 1.26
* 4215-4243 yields -0.25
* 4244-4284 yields -0.37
